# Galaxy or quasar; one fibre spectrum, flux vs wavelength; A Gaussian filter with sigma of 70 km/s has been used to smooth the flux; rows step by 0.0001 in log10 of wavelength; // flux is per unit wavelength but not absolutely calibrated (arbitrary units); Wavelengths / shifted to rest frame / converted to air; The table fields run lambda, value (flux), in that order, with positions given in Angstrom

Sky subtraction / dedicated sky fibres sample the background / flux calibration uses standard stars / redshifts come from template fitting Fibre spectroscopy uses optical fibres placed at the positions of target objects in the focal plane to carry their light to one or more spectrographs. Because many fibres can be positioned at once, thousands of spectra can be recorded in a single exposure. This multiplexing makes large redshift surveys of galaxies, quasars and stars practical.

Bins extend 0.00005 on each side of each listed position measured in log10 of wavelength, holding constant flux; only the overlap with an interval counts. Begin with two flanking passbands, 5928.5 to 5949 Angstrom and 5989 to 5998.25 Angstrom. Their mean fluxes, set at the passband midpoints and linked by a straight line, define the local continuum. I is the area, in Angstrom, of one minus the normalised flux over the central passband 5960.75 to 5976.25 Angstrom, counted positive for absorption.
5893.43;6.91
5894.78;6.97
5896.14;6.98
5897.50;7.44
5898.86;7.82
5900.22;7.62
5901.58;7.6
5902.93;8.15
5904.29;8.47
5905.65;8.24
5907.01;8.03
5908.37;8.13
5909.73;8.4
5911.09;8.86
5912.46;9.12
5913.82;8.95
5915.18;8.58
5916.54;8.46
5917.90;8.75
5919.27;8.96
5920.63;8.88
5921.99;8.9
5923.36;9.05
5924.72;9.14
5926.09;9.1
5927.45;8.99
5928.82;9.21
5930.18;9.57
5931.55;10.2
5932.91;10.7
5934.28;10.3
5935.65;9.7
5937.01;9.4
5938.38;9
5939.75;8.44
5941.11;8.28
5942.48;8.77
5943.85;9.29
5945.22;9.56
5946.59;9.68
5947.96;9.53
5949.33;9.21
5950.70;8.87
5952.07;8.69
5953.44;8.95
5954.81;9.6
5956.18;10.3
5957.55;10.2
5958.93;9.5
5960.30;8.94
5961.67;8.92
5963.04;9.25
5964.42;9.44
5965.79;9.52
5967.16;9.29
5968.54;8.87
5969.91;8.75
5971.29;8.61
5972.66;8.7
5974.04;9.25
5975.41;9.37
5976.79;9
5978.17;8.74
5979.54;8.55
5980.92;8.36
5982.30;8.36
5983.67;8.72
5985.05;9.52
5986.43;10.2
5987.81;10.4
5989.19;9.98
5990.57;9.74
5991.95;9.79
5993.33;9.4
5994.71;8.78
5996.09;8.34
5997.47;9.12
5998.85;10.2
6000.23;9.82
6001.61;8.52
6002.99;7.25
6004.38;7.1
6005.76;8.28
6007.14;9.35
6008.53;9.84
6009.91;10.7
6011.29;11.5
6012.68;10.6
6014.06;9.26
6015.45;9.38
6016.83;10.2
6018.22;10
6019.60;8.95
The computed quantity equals 0.4 Angstrom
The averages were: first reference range 9.44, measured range 9.09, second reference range 9.28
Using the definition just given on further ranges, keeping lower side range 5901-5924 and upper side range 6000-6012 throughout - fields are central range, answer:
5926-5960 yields -2.5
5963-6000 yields -0.9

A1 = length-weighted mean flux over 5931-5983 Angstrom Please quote 9.21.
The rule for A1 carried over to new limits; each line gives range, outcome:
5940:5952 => 9.1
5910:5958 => 9.22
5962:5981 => 9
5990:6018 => 9.37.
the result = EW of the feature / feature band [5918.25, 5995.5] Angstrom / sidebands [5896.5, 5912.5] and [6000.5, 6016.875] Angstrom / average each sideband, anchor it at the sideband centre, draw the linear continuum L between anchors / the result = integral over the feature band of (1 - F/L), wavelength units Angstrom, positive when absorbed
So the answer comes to -4.95 Angstrom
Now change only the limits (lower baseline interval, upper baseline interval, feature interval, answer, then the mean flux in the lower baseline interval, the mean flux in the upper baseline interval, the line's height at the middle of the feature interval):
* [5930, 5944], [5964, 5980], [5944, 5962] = -0.3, 9.42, 9.01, 9.23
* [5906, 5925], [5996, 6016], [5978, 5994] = -0.3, 8.71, 9.31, 9.18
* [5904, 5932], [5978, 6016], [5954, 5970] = -0.5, 8.85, 9.29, 9.09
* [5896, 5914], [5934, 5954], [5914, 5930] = -0.7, 8.14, 9.16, 8.58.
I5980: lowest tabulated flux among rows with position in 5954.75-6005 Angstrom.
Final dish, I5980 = 7.1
